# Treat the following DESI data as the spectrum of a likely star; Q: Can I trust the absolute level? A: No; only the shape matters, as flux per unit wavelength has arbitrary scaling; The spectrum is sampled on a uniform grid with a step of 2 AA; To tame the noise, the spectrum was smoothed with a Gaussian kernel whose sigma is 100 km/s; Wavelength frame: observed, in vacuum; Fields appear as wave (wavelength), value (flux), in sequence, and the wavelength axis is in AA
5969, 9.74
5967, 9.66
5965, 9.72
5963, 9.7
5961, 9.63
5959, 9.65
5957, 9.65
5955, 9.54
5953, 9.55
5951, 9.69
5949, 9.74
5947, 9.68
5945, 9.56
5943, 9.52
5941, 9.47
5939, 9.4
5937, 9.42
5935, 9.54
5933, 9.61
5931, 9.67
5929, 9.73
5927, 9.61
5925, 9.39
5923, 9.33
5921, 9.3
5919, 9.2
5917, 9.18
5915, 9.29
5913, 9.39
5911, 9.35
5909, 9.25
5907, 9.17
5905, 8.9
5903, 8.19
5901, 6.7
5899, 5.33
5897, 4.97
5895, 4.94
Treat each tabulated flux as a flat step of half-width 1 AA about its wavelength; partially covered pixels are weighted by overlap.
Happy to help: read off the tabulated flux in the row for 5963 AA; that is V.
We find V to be 9.7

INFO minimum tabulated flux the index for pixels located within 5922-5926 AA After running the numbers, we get 9.33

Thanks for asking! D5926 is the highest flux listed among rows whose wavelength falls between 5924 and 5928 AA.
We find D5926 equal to 9.61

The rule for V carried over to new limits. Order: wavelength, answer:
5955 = 9.54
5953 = 9.55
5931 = 9.67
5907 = 9.17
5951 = 9.69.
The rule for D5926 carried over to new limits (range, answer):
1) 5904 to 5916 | 9.39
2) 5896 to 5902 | 6.7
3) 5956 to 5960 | 9.65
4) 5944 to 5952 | 9.74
